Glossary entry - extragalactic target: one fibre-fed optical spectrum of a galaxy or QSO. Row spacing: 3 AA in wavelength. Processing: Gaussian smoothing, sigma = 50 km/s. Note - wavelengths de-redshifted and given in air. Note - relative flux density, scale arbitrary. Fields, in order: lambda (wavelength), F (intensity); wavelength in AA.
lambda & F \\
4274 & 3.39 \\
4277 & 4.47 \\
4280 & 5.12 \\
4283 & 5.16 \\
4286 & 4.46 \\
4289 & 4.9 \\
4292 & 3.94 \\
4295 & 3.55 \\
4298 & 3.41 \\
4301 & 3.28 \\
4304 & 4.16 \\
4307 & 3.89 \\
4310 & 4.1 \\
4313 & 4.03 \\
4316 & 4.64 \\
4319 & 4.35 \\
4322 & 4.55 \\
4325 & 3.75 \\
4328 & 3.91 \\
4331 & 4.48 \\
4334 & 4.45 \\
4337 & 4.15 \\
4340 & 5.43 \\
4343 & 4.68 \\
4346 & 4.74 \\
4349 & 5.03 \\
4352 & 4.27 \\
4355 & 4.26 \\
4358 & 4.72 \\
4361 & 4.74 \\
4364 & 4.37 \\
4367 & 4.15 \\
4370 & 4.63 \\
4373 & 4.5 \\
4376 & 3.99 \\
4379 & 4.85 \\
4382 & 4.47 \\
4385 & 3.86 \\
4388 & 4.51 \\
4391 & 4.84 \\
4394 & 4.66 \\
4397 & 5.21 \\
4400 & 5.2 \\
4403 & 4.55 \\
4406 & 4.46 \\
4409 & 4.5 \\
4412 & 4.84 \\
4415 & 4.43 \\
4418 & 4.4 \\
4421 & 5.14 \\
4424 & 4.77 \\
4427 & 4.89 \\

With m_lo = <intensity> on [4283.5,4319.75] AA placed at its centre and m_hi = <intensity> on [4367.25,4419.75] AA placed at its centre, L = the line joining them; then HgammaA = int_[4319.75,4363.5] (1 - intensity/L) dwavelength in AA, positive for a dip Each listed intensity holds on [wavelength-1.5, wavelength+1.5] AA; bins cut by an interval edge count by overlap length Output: -2.10 AA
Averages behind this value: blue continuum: 4.08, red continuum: 4.57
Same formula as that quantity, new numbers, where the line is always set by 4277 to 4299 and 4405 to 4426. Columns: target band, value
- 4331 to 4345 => -0.50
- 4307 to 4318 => 0.58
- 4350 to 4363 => 0.06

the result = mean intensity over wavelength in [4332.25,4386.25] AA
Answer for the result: 4.52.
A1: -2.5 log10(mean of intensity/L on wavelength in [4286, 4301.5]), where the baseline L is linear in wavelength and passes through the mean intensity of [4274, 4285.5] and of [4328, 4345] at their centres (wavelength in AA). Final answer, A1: 0.19 mag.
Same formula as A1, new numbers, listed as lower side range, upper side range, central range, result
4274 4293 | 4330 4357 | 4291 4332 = 0.15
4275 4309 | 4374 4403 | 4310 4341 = 0.00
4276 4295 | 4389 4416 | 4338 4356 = -0.01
